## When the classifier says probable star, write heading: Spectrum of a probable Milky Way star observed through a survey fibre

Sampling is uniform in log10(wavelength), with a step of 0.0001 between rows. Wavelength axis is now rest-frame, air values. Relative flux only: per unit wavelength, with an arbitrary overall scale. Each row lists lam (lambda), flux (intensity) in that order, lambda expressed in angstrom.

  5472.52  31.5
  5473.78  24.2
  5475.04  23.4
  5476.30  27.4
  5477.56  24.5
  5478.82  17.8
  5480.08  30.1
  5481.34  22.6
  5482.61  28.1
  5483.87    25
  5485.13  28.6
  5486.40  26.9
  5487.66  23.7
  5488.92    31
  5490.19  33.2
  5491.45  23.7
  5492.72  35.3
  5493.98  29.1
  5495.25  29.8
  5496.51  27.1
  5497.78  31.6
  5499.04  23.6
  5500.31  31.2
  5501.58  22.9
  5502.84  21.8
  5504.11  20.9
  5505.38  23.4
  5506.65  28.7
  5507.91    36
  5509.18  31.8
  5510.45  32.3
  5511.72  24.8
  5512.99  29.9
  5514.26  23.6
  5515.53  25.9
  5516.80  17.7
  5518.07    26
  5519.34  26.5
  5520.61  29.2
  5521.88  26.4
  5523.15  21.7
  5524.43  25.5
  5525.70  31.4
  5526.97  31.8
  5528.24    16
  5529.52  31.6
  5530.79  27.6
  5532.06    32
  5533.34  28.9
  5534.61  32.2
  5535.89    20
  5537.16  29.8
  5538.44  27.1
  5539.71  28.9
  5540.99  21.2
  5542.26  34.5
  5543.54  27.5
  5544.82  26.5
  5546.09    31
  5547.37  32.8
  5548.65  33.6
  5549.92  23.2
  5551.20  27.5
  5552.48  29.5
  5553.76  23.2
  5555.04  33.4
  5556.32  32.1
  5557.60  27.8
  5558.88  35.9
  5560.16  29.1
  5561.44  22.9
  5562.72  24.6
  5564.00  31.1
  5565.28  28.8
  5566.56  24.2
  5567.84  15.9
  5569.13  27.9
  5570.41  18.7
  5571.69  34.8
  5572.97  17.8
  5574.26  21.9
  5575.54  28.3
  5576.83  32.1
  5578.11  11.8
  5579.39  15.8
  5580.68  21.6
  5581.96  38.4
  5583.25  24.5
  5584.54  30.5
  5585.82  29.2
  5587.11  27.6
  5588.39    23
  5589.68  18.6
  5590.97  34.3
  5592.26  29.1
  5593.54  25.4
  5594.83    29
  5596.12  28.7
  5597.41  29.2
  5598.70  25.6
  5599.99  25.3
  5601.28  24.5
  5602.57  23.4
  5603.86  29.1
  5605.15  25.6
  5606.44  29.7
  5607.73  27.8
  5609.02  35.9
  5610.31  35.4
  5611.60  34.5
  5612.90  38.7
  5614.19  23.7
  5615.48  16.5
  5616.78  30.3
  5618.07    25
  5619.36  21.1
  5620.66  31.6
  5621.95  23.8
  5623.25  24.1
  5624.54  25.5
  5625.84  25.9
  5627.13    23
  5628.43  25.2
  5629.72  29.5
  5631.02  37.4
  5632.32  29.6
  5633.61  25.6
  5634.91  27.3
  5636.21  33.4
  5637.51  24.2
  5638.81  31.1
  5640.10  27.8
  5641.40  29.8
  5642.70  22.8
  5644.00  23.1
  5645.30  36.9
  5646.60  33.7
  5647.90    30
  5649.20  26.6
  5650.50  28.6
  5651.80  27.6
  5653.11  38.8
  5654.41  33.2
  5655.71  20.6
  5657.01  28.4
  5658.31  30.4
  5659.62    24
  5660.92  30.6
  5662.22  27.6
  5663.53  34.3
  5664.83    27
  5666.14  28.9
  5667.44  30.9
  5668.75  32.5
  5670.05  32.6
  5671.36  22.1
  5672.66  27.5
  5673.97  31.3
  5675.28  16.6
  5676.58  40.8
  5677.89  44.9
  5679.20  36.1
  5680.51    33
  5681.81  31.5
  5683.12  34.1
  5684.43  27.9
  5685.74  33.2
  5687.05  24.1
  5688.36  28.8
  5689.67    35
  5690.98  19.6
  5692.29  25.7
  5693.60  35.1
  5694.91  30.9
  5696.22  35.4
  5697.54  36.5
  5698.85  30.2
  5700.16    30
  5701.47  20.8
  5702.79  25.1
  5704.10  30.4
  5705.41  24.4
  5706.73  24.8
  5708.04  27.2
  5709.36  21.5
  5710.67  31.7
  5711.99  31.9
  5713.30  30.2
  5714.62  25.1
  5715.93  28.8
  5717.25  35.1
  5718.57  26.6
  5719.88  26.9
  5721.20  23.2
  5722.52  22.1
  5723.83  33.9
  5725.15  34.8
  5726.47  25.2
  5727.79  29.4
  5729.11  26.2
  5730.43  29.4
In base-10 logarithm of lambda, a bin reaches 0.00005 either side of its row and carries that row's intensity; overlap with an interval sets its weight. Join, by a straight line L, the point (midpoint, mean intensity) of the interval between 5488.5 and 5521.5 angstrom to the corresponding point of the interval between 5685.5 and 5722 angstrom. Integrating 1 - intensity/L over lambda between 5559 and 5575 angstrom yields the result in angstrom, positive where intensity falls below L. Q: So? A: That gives 1.5 angstrom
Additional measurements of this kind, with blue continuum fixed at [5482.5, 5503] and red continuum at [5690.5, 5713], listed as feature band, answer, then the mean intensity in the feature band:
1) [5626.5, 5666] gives -0.9 angstrom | 28.9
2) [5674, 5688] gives -1.9 angstrom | 32.1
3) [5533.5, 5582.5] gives 2.0 angstrom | 26.9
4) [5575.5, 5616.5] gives 1.3 angstrom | 27.3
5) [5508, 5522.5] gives 0.5 angstrom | 27.1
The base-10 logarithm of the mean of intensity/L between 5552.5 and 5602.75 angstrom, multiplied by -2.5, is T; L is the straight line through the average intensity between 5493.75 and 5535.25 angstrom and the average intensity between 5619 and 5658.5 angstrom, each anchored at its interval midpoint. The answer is 0.06 mag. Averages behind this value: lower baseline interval 27.2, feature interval 26.4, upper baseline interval 28.3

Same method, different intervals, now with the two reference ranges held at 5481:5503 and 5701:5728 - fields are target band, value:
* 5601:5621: -0.03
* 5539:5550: -0.05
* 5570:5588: 0.10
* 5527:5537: 0.01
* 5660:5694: -0.10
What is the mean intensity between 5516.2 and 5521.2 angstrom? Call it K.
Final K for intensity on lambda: 24.9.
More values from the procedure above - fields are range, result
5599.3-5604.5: 25.6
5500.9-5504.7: 22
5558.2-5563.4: 28.2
